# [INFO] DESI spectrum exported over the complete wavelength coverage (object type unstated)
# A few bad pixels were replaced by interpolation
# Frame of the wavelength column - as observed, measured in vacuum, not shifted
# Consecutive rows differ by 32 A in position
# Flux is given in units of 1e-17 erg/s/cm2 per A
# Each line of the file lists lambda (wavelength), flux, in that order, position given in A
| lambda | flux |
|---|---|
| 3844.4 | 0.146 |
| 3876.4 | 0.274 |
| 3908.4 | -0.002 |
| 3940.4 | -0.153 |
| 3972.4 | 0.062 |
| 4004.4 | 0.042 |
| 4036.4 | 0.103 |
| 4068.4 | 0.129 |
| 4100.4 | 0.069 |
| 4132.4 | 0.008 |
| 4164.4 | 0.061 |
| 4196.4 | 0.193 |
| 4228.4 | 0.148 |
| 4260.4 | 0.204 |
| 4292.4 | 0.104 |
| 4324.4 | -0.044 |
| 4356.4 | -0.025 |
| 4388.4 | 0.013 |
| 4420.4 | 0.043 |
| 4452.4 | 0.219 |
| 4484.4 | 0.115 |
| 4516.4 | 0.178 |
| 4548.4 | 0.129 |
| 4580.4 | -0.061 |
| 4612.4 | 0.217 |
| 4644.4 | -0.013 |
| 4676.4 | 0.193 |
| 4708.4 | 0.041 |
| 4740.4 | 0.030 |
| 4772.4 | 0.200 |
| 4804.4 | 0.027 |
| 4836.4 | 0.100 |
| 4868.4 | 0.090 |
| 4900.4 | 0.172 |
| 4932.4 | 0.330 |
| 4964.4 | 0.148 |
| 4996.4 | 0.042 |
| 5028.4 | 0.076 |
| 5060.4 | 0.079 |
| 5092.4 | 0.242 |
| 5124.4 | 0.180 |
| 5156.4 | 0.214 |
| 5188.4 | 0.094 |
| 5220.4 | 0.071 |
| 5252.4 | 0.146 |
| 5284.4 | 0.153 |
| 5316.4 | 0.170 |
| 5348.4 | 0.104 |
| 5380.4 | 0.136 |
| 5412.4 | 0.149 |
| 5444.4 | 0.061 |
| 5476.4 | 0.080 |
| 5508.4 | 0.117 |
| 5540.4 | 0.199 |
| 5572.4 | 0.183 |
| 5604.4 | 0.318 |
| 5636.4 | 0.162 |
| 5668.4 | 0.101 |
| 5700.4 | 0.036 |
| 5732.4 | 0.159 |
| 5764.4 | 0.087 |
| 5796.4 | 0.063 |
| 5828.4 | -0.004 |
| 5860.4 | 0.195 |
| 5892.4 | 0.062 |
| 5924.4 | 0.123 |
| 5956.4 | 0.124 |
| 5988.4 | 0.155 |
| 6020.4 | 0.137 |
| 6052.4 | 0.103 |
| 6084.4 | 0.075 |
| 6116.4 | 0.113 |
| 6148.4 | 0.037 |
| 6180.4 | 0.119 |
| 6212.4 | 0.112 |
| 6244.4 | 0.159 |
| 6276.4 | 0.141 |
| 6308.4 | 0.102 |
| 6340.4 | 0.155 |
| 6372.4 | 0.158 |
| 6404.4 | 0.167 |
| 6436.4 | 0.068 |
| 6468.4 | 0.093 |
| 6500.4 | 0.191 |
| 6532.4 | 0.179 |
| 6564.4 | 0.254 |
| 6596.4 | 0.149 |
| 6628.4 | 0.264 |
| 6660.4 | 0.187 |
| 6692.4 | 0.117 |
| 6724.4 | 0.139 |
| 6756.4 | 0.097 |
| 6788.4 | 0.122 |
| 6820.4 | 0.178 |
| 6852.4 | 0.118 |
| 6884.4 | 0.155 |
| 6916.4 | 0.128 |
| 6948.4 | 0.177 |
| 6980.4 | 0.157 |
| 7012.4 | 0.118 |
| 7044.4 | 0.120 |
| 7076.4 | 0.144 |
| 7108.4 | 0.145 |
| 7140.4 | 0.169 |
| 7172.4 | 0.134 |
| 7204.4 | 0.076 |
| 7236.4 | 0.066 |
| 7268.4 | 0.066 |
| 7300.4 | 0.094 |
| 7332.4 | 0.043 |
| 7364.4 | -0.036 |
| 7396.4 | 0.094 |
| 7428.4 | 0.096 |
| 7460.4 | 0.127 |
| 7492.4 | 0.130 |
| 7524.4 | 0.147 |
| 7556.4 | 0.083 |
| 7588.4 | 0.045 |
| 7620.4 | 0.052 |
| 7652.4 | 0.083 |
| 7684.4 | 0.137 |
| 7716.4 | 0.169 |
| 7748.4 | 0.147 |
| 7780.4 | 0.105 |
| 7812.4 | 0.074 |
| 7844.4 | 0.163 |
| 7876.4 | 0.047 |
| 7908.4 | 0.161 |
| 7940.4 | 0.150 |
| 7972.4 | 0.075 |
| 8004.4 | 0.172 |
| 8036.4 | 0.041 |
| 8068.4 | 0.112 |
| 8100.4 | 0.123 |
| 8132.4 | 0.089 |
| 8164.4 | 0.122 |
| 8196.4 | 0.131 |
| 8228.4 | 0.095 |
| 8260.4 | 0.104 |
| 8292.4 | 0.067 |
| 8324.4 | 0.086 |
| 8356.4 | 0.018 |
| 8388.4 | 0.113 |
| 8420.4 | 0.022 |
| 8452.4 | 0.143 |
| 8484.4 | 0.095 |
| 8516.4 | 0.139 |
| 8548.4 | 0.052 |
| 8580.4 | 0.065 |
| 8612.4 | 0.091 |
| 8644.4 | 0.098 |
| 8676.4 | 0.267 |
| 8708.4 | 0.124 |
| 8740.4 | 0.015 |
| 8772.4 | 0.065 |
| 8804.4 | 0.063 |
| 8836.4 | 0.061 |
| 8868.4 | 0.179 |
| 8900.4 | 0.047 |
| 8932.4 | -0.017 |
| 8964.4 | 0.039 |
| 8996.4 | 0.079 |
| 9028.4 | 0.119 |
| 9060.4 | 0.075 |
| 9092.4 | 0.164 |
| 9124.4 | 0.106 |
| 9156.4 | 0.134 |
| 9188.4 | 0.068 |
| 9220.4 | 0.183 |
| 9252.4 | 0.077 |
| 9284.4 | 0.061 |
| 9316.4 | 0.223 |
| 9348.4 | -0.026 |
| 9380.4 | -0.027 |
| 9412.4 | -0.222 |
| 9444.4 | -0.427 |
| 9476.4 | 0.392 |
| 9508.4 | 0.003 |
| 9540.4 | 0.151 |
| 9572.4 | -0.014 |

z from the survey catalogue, 0.322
